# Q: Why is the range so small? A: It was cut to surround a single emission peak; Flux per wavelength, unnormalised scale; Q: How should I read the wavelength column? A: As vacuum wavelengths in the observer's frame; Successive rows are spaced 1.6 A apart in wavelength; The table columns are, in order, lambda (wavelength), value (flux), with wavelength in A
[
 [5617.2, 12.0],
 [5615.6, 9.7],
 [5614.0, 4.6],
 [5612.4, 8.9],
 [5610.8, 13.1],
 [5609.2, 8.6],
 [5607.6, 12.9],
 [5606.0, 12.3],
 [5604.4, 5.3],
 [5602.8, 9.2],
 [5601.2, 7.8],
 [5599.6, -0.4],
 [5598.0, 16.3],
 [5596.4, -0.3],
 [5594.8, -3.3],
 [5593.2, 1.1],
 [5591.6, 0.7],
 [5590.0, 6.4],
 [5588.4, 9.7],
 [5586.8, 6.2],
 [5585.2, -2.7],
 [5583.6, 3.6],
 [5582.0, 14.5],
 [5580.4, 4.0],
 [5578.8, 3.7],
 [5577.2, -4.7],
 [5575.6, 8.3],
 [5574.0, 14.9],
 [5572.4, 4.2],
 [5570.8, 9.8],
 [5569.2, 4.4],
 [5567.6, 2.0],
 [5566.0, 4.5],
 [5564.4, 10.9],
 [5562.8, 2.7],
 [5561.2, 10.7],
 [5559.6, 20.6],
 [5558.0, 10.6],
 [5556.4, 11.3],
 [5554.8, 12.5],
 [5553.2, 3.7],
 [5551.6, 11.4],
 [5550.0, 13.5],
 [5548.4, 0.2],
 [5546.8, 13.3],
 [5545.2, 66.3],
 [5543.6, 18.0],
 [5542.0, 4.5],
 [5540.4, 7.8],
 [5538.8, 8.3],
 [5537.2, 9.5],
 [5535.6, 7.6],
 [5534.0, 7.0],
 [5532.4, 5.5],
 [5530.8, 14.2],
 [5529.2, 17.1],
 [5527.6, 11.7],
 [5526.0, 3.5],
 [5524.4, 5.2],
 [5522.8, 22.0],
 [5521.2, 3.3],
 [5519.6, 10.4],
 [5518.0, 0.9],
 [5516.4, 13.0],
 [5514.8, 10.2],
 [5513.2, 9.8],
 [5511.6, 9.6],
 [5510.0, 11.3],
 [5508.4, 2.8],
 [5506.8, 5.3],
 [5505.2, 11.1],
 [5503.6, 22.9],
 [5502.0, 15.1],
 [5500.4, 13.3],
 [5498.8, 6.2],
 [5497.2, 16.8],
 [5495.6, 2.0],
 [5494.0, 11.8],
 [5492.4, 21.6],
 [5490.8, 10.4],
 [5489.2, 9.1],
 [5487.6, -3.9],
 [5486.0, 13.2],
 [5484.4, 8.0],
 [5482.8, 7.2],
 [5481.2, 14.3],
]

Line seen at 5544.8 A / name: [O III] 5007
